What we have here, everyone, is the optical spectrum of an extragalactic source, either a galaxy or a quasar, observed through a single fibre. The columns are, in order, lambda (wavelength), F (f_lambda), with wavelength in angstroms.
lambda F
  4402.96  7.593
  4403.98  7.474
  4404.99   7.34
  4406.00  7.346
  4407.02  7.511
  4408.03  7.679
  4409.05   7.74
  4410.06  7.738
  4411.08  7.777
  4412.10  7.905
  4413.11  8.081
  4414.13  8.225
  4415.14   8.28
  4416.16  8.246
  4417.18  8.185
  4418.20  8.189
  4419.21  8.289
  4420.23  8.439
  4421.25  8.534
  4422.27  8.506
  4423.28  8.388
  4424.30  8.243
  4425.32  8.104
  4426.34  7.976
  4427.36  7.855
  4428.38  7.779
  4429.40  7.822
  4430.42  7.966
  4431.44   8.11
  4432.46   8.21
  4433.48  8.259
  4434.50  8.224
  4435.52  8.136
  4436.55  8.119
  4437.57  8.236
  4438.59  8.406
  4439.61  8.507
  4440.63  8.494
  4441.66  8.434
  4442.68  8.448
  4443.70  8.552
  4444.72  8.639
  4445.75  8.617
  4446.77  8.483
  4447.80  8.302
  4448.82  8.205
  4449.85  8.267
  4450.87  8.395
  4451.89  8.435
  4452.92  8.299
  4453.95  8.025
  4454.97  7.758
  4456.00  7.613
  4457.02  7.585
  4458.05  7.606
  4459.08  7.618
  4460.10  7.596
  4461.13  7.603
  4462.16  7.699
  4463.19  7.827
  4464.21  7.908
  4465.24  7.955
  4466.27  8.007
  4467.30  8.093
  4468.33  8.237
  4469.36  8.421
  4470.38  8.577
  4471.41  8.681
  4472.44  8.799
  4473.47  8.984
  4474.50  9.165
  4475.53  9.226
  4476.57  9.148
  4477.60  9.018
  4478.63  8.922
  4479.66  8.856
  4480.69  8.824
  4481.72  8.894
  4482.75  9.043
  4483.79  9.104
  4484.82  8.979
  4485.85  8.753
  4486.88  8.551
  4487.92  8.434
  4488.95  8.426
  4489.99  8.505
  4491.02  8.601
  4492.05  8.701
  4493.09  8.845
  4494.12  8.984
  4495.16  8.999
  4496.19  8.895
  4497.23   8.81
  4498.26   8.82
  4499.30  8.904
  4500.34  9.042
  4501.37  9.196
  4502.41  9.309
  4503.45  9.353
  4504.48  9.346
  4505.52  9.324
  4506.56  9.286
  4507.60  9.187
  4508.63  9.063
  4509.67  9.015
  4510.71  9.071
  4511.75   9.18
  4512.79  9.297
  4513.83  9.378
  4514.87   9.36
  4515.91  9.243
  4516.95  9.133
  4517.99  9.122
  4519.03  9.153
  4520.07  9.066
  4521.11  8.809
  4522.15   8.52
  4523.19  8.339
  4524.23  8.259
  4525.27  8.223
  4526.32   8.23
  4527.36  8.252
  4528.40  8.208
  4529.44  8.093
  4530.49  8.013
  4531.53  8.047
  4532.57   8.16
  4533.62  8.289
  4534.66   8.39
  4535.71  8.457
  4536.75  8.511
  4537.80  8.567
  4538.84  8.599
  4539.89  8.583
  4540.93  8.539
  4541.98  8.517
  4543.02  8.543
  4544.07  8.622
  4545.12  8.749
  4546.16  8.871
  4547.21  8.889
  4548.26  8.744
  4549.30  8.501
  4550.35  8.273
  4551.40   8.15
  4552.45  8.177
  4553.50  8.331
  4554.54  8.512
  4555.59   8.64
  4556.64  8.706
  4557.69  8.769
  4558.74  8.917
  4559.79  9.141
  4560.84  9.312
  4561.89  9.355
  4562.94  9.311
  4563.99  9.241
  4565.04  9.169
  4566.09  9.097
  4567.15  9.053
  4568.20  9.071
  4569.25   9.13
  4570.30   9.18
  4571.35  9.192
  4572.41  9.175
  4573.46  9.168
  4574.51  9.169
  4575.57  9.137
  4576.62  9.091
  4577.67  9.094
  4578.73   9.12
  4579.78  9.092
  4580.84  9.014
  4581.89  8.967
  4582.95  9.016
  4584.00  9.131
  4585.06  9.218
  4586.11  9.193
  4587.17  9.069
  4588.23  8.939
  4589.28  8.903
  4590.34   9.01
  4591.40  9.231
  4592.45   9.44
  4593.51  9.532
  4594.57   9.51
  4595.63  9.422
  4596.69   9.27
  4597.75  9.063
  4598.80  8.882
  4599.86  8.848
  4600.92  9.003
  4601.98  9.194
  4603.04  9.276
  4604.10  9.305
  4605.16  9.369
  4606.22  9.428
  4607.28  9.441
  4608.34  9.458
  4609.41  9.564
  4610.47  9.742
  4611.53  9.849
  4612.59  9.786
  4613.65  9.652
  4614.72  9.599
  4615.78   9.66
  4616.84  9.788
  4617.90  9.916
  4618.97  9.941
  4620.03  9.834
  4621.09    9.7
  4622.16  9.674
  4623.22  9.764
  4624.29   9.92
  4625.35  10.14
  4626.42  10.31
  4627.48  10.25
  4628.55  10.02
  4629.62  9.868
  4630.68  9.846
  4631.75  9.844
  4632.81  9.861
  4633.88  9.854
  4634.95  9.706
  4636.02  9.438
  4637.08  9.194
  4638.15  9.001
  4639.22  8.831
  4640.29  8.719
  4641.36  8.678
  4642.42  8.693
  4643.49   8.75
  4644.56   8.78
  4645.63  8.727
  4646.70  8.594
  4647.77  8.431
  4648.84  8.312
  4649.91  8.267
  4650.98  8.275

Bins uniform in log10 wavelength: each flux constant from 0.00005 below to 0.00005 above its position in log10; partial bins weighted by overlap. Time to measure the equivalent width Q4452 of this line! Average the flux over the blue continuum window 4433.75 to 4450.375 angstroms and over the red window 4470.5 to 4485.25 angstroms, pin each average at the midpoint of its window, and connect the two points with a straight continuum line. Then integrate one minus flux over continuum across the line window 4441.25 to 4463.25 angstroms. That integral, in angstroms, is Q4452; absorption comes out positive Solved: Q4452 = 1.14 angstroms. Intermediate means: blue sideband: 8.38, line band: 8.09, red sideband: 8.96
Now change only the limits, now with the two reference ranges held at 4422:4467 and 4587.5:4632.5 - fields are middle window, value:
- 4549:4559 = 0.64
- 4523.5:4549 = 1.38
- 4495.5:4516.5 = -1.22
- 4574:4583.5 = 0.21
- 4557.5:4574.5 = 0.04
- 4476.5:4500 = -0.90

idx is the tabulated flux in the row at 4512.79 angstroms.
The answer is 9.297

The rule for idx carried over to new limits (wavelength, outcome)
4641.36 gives 8.678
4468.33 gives 8.237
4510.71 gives 9.071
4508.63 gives 9.063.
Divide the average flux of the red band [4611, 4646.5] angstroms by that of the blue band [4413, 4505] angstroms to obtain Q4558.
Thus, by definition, 1.13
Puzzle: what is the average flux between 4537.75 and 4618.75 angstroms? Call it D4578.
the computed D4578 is 9.09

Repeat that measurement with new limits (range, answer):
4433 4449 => 8.38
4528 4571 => 8.67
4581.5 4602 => 9.14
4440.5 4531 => 8.62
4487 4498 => 8.72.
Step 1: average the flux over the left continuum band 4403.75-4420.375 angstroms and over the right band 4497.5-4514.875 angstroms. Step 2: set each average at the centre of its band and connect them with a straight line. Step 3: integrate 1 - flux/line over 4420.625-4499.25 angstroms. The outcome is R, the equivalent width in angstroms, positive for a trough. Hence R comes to 1.4 angstroms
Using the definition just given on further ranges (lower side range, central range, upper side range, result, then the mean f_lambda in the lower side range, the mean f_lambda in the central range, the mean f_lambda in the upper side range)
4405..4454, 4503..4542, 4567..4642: 0.3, 8.17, 8.74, 9.39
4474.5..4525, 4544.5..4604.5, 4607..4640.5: 2.5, 8.96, 9.02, 9.7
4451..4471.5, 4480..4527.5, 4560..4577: -2.6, 7.97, 8.91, 9.18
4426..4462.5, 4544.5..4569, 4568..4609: 0.3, 8.12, 8.83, 9.17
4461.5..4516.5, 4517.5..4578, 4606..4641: 3.2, 8.83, 8.71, 9.68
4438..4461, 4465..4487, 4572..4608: -1.0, 8.19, 8.75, 9.17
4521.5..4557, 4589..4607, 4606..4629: 0.4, 8.43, 9.22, 9.8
